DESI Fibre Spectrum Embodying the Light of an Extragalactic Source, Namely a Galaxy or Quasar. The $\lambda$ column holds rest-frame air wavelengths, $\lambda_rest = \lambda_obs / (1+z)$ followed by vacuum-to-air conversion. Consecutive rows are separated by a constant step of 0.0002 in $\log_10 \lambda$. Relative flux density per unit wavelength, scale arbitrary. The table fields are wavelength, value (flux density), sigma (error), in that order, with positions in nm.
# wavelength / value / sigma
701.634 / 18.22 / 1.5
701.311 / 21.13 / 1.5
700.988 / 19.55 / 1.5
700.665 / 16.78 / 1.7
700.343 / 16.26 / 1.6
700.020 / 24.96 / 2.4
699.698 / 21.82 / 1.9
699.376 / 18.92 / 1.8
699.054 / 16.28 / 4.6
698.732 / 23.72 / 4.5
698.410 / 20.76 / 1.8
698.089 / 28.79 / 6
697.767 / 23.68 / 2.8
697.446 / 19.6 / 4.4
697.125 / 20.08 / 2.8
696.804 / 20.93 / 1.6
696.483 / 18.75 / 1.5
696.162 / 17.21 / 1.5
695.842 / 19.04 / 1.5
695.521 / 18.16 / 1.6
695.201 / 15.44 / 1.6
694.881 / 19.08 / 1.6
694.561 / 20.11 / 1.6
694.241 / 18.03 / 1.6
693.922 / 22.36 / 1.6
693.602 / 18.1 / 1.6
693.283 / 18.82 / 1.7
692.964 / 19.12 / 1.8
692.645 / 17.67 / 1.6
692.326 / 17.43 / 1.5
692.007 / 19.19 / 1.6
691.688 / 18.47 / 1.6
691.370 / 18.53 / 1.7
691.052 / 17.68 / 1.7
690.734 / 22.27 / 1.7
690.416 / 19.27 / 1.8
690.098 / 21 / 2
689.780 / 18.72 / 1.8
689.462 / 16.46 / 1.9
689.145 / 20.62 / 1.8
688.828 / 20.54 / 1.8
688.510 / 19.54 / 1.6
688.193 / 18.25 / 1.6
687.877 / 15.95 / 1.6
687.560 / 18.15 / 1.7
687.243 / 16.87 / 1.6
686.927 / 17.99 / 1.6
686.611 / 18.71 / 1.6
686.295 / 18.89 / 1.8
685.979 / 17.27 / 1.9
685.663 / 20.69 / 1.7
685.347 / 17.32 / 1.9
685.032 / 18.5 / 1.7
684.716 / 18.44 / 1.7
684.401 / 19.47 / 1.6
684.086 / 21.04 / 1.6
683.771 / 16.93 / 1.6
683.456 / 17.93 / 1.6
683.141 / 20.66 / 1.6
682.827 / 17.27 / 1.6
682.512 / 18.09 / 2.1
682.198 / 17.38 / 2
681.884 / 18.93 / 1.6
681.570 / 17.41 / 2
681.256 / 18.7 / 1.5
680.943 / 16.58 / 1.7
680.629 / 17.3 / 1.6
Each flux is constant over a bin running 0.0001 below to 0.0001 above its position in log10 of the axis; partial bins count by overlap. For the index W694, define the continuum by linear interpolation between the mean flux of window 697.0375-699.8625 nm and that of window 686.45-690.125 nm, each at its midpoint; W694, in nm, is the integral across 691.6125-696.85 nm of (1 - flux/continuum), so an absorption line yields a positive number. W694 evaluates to 0.42 nm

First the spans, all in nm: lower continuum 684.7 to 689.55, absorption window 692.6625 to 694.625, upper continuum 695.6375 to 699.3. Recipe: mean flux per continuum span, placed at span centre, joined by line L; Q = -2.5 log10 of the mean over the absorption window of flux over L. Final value 0.03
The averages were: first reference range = 18.4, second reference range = 20.7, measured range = 19.3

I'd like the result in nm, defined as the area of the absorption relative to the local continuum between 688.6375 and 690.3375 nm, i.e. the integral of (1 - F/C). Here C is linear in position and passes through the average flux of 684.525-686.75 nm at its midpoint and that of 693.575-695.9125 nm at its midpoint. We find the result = -0.07 nm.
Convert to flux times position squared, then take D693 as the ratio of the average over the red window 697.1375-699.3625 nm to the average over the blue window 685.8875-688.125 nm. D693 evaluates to 1.27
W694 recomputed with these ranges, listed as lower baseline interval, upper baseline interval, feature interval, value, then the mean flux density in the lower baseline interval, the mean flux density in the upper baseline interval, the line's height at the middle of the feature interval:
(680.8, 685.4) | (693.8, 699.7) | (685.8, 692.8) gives 0.188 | 18.3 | 20.1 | 19.1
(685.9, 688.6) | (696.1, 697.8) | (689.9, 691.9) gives -0.088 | 17.9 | 19.9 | 18.7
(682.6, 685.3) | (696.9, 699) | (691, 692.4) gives 0.161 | 18.7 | 22.4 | 20.7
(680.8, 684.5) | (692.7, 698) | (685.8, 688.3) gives 0.125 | 18.4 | 19.4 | 18.7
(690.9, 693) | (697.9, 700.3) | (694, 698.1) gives 0.147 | 18.3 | 21.9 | 20.3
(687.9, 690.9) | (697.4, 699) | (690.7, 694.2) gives 0.306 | 19.5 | 23.1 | 20.7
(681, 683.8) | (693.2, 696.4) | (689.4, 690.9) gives -0.104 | 18.1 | 18.6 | 18.4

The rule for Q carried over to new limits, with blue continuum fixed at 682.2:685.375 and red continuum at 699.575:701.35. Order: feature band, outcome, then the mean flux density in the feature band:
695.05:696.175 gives 0.12 mag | 17.5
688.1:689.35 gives -0.04 mag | 19.7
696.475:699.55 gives -0.08 mag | 21.3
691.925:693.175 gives 0.06 mag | 18.3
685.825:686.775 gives 0.03 mag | 18.3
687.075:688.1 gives 0.11 mag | 17.1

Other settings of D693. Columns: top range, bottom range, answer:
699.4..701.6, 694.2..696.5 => 1.11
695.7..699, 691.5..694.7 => 1.13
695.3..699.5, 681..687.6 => 1.15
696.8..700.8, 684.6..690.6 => 1.17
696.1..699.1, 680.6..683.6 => 1.23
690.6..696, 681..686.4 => 1.04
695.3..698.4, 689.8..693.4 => 1.10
